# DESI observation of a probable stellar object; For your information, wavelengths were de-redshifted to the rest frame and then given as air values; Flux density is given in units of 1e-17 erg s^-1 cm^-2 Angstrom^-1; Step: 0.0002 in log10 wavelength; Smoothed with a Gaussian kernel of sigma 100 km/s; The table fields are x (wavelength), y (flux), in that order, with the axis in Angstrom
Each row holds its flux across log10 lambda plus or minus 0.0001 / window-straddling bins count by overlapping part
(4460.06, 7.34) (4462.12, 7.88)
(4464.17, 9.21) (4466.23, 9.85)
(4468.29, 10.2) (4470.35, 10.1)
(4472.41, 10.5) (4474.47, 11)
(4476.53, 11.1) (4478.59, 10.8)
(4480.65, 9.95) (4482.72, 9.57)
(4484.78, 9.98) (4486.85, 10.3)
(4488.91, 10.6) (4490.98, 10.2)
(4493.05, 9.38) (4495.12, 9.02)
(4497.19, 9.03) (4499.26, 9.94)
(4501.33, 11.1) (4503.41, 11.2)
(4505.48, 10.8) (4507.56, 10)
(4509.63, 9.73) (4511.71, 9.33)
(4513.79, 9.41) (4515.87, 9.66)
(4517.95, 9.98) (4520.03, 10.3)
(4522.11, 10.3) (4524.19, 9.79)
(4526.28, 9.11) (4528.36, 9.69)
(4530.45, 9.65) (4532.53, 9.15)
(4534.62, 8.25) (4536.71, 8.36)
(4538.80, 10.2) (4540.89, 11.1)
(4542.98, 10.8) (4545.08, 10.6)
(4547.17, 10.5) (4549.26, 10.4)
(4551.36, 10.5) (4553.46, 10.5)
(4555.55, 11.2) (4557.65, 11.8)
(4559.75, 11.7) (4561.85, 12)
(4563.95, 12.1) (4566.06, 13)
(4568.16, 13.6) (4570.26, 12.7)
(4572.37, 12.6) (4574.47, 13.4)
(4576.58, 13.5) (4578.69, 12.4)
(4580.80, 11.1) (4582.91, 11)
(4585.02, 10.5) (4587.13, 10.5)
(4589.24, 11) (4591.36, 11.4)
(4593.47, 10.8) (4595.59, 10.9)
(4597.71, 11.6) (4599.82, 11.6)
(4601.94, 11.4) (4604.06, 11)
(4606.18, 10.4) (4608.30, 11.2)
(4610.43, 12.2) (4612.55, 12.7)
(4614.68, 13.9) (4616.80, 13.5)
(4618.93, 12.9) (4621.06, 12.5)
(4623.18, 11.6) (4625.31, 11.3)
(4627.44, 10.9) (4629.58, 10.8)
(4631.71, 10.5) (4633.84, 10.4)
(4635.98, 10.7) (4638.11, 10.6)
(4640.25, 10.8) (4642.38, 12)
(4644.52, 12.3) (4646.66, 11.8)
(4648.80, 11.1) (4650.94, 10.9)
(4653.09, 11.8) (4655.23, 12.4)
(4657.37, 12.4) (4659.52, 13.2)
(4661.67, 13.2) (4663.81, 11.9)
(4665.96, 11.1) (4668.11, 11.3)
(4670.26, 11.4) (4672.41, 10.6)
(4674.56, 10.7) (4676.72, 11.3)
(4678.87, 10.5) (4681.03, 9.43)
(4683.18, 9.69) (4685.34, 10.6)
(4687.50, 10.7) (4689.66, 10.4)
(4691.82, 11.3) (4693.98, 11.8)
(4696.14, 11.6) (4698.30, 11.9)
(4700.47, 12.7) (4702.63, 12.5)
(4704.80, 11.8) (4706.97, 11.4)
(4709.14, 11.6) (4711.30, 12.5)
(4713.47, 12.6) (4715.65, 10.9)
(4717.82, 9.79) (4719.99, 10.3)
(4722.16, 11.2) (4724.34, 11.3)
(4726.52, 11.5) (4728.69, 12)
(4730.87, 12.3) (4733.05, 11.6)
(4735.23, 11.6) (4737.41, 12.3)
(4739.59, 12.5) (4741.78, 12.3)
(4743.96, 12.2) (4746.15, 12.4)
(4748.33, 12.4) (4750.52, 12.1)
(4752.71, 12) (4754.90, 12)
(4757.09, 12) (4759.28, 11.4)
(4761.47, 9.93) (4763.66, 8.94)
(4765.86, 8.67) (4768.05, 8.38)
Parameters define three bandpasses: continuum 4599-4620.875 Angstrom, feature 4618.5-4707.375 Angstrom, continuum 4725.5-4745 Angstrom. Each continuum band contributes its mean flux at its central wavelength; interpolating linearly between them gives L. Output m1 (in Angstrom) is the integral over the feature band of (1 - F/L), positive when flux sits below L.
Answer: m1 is 5.05 Angstrom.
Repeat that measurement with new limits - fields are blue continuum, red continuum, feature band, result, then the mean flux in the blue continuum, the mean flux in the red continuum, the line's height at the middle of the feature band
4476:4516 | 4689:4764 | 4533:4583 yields -4.2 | 10.1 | 11.7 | 10.5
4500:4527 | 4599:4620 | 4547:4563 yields -0.3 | 10.1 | 12.1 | 10.9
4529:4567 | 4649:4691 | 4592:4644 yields -2.5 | 10.6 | 11.2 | 11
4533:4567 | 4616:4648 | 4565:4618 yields -3.7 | 10.8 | 11.5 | 11.1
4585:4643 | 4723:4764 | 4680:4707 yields 1.0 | 11.4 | 11.8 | 11.6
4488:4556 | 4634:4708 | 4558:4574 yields -3.3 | 9.98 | 11.4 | 10.4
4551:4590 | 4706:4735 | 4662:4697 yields 1.9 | 11.9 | 11.5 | 11.6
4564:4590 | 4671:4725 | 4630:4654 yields 0.9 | 12.1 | 11.2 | 11.6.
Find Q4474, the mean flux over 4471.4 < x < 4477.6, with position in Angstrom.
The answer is 10.9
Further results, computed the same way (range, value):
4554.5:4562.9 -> 11.7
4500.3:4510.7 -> 10.6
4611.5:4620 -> 13.2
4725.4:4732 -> 11.9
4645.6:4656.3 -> 11.6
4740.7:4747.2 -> 12.3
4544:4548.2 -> 10.5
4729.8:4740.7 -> 12.1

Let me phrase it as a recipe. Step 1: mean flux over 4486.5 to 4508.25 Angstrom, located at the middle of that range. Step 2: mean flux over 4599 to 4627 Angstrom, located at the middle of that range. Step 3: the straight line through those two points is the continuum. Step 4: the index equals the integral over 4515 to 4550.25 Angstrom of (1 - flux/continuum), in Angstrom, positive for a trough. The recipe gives 2.7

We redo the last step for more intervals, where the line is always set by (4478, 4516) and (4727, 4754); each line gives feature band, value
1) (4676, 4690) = 1.5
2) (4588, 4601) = -0.4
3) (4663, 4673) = 0.2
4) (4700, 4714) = -0.3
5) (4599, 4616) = -1.3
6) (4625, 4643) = 0.6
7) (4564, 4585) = -3.5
